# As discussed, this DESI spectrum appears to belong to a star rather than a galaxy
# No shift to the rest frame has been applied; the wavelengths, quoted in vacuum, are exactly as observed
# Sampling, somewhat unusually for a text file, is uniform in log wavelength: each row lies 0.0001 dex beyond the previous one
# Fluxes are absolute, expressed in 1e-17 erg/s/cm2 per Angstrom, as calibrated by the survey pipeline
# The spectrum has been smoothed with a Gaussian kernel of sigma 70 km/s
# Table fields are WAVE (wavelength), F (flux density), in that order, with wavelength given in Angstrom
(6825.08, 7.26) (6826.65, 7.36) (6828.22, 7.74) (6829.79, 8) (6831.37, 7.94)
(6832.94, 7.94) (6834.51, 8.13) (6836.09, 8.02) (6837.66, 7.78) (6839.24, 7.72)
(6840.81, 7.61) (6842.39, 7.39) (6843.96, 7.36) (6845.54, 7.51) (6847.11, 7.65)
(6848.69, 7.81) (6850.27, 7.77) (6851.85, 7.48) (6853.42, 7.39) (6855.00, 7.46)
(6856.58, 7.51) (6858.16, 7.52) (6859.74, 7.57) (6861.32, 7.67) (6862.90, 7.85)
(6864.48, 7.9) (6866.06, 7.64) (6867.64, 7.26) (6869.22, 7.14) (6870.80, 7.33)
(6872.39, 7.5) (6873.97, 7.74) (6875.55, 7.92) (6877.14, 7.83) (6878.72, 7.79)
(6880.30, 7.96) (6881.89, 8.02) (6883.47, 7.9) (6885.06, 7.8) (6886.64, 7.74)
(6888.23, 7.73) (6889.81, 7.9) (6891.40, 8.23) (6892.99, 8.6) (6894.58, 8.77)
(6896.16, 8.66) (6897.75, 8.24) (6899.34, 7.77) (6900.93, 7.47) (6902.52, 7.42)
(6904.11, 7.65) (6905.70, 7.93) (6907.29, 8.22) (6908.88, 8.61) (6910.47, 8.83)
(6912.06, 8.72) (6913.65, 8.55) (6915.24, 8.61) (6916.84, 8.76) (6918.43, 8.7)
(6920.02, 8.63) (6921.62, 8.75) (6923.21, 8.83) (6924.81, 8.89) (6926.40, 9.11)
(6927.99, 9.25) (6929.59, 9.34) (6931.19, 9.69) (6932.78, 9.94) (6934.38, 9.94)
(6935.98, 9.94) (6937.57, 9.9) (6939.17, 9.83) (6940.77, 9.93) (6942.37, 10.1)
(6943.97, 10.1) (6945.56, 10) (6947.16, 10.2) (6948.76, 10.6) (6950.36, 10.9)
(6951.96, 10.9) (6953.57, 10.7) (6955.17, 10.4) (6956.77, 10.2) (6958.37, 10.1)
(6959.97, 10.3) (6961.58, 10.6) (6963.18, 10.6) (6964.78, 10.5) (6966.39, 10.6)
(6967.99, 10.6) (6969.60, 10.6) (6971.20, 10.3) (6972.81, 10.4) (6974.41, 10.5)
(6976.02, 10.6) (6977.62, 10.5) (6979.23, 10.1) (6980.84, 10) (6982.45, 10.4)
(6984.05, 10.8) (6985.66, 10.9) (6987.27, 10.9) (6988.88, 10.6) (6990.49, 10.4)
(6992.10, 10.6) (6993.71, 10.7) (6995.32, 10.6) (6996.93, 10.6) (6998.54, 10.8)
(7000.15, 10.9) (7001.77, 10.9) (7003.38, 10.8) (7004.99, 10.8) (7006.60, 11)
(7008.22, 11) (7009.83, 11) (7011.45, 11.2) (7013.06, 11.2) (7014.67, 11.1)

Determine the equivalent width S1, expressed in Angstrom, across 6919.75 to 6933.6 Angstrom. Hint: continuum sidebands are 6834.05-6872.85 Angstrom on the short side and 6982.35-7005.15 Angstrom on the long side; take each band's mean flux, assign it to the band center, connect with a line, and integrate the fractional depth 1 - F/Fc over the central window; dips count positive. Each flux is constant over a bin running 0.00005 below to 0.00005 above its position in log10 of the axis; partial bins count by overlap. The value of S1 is 0.1 Angstrom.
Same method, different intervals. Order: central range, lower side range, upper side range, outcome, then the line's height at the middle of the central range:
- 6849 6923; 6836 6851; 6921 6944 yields 5.03 Angstrom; 8.56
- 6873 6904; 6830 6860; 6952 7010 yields 2.29 Angstrom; 8.6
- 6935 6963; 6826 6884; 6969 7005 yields -1.51 Angstrom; 9.75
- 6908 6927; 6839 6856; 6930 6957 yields 1.46 Angstrom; 9.47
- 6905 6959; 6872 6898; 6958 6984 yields -0.86 Angstrom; 9.34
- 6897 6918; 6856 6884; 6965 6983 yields 1.07 Angstrom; 8.66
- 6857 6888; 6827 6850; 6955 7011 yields 2.69 Angstrom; 8.42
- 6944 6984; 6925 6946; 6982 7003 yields -0.85 Angstrom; 10.2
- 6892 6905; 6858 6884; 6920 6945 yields 0.66 Angstrom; 8.51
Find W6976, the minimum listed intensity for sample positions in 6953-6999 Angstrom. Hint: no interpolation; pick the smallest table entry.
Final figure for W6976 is 10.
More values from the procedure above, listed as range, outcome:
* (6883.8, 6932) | 7.42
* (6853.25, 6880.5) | 7.14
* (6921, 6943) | 8.75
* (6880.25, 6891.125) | 7.73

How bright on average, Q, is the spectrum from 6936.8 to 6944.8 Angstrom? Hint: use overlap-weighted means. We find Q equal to 9.97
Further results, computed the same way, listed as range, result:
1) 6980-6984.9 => 10.4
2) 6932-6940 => 9.91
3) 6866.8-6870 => 7.21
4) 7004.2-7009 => 10.9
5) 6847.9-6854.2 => 7.61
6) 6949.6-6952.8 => 10.9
